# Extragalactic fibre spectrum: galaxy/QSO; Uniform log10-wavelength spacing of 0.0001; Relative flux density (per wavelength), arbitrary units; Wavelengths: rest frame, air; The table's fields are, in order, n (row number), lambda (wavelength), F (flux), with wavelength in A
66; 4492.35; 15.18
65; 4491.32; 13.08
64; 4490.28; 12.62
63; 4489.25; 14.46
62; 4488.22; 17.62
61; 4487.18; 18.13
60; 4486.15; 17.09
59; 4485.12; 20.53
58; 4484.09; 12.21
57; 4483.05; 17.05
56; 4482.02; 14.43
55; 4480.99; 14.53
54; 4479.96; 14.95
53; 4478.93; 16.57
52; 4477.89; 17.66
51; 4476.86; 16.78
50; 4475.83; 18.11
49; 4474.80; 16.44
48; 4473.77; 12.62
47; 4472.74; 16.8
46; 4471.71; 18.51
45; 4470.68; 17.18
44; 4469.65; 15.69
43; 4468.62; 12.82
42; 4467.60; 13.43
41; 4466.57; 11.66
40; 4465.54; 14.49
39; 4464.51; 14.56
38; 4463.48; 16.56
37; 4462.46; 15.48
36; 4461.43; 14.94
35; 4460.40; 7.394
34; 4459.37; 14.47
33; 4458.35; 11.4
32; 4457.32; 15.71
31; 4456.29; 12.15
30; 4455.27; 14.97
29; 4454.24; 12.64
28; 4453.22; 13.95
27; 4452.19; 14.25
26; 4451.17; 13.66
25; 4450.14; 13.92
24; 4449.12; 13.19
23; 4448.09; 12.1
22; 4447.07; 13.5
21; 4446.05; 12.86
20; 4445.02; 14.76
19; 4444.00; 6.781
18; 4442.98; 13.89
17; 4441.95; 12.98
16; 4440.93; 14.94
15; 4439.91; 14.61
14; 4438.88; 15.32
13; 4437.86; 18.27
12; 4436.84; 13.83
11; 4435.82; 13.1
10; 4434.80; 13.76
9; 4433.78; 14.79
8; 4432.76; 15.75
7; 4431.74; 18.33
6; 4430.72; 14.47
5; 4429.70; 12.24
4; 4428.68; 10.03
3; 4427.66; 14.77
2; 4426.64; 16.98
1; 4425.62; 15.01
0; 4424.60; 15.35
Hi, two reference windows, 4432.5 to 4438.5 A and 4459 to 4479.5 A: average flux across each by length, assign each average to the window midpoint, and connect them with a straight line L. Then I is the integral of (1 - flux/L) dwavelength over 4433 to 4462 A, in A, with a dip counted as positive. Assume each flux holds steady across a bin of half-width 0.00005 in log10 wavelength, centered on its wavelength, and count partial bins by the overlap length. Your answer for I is 2.8 A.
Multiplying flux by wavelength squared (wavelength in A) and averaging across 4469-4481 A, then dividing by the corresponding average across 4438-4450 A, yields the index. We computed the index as 1.2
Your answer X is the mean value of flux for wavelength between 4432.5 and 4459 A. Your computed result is 13.7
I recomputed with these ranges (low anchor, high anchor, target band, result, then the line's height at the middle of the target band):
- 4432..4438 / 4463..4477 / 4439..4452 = 1.6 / 15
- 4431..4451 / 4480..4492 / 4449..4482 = 0.6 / 14.9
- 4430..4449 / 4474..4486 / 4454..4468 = 1.5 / 15.2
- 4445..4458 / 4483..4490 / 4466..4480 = -0.2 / 15.4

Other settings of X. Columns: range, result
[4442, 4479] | 14.2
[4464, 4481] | 15.5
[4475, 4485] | 16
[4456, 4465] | 13.7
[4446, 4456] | 13.5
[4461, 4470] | 14.4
